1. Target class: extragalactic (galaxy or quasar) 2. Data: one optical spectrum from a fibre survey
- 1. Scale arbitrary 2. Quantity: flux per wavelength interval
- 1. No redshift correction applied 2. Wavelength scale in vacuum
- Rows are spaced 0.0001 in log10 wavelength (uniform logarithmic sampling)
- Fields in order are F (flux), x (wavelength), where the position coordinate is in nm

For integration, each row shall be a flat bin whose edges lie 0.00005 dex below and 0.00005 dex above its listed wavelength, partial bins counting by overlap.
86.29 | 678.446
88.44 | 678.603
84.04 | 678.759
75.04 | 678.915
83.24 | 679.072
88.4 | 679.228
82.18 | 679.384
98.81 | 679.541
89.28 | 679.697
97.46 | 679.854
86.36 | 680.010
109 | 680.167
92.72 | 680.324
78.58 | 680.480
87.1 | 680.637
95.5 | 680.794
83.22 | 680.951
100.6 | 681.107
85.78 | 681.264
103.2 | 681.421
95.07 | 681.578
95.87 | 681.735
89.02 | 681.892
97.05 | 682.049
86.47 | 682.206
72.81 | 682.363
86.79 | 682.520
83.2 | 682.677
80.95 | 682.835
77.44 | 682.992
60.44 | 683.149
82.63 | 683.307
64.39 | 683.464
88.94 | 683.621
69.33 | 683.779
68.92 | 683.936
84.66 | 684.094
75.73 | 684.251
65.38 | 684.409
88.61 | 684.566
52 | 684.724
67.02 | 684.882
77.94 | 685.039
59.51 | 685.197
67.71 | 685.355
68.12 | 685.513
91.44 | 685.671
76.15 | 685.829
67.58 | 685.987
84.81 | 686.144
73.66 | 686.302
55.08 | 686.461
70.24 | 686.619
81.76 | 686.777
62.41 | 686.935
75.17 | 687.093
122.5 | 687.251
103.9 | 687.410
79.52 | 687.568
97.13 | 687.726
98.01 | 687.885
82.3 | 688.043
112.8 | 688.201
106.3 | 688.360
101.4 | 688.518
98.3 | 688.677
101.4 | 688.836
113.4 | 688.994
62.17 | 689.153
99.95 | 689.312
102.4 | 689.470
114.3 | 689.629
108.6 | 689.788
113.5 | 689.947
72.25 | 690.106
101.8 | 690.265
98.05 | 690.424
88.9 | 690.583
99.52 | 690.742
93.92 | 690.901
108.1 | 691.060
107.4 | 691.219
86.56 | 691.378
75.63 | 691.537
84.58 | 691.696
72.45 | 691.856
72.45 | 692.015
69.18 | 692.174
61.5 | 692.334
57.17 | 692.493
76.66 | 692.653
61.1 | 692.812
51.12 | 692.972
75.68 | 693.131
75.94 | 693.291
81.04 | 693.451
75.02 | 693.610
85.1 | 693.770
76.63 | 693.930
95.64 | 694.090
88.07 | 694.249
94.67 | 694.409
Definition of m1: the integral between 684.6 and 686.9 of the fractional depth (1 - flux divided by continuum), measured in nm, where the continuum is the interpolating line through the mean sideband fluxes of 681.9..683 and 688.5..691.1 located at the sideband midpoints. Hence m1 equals 0.50 nm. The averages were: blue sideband 84.3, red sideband 98.5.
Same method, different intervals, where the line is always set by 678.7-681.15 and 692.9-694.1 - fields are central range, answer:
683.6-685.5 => 0.300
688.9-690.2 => -0.300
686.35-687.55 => 0.017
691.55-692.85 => 0.125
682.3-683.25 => 0.104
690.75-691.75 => -0.193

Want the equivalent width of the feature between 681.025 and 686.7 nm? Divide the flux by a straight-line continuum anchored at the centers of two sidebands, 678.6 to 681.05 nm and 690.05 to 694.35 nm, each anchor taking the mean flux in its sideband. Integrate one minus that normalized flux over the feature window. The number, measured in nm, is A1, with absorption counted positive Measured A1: 0.545 nm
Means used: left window 88.8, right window 81.3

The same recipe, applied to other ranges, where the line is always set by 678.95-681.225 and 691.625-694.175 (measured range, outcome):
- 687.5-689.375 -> -0.40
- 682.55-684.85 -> 0.30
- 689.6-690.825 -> -0.35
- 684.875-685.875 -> 0.13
